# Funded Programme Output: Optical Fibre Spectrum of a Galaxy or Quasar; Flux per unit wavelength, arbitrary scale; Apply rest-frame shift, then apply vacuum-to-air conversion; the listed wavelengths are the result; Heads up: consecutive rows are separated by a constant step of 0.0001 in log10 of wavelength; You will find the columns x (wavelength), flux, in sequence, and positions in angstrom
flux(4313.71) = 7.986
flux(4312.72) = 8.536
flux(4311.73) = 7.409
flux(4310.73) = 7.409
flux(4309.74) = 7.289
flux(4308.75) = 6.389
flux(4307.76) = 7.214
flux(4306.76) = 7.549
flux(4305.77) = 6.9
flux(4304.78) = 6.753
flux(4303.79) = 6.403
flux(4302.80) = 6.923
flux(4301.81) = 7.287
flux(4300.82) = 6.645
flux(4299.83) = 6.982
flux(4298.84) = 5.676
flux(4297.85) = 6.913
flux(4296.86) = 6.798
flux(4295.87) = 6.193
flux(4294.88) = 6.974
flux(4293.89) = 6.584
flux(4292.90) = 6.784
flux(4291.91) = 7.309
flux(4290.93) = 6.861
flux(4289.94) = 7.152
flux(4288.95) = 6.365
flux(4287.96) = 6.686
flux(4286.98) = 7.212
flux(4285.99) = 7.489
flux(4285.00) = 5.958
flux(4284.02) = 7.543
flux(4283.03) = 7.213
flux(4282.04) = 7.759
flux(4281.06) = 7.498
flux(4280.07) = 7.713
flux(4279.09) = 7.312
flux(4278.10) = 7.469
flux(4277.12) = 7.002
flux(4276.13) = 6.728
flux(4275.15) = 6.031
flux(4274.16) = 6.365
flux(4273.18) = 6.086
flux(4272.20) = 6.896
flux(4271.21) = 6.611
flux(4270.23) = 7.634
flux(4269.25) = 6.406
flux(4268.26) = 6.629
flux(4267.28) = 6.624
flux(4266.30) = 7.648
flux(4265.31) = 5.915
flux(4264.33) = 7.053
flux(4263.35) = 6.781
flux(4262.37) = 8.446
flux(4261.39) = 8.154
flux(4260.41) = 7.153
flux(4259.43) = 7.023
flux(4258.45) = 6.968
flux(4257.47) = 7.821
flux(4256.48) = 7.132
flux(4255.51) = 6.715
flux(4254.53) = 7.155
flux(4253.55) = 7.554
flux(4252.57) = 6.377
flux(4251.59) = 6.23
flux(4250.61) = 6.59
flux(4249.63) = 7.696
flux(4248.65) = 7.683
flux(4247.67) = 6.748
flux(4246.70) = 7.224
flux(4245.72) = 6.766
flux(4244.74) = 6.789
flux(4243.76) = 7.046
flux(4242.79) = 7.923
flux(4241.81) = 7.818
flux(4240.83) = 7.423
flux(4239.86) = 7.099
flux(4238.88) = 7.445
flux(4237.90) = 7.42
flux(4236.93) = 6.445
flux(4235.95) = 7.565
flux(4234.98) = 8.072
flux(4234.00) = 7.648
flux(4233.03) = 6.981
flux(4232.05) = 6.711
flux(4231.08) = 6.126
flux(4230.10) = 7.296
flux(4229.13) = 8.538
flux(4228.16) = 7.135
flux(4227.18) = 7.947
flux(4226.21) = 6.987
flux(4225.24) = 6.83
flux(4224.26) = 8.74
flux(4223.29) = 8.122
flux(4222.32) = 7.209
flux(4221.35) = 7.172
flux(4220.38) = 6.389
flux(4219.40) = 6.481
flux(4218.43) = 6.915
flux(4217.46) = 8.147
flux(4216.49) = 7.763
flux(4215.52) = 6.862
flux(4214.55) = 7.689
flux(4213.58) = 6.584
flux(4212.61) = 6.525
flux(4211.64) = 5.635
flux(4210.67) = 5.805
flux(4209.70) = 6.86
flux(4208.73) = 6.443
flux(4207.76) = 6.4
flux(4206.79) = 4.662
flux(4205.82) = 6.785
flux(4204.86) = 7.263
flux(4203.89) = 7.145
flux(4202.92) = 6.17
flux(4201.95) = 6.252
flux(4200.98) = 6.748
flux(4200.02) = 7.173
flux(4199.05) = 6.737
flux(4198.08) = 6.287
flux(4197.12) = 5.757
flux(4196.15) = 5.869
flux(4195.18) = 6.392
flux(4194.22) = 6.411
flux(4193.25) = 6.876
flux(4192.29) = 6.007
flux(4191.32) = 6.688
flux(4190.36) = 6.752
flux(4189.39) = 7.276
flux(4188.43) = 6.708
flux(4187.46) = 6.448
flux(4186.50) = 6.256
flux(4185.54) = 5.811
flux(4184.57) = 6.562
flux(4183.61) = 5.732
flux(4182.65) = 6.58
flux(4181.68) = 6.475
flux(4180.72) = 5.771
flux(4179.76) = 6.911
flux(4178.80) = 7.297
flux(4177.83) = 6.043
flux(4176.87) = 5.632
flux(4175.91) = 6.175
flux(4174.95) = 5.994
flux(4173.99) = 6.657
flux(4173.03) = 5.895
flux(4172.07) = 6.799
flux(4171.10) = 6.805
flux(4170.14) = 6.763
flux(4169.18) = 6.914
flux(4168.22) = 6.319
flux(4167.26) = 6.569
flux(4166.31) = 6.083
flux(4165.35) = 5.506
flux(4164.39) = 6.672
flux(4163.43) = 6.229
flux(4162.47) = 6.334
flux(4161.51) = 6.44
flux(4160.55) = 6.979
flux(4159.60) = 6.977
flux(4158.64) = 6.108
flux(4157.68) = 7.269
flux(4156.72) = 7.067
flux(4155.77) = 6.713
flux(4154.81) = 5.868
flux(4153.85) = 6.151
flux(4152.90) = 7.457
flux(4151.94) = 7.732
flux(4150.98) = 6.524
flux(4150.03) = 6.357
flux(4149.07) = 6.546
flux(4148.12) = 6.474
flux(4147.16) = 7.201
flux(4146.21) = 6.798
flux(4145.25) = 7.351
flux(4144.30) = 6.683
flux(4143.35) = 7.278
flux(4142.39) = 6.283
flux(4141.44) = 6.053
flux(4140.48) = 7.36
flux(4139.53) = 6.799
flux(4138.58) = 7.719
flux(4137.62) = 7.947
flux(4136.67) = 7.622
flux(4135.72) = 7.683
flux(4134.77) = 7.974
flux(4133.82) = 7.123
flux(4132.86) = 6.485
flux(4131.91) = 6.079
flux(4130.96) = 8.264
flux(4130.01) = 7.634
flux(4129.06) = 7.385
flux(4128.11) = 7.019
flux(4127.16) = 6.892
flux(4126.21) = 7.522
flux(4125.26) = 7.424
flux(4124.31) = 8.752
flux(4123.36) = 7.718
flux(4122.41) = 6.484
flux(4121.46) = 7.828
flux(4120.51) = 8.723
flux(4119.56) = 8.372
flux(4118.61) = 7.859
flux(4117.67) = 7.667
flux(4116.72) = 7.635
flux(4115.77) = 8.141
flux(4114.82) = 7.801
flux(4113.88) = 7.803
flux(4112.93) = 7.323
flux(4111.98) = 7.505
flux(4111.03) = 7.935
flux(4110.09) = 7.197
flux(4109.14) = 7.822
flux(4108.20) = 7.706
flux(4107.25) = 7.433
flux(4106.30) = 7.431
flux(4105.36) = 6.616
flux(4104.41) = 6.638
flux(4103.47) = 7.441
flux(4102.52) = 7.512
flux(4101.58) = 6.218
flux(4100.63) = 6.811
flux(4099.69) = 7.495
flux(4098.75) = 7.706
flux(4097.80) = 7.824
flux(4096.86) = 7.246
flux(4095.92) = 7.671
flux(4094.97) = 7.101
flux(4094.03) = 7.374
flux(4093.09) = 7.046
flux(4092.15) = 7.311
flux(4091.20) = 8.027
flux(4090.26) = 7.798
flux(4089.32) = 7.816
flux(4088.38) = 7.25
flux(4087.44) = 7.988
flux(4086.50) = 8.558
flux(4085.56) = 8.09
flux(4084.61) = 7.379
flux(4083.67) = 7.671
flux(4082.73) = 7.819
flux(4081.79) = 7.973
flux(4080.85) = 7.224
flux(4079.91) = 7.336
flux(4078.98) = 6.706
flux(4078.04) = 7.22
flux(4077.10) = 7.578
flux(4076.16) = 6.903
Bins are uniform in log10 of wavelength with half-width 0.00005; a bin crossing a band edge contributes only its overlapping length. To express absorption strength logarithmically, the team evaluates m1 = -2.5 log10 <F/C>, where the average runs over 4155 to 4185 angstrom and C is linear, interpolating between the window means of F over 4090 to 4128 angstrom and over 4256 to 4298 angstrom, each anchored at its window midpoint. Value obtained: 0.14 mag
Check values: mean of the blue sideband 7.51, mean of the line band 6.45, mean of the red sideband 7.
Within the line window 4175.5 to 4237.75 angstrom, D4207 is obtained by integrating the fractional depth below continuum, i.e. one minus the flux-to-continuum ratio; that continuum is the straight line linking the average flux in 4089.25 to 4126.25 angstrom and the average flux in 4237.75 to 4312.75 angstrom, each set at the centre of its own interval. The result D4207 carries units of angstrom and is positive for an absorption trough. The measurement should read 4.16 angstrom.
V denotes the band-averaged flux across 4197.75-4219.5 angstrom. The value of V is 6.67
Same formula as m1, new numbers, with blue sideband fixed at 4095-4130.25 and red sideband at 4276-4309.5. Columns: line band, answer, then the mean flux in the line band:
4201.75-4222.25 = 0.08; 6.68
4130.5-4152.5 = 0.05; 7.06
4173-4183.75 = 0.16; 6.3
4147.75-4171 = 0.12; 6.59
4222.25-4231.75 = -0.05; 7.49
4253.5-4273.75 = 0.00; 7.06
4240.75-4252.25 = -0.01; 7.14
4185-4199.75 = 0.13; 6.43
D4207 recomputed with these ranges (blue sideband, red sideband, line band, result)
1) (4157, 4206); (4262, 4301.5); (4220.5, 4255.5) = -2.8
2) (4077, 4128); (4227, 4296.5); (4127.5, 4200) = 6.8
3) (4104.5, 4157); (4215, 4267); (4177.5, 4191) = 1.5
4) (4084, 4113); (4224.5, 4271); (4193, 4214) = 2.5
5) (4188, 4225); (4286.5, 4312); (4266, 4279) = 0.1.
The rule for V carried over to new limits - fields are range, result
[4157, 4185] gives 6.43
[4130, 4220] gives 6.66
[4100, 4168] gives 7.14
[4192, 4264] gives 7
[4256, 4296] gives 7.01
